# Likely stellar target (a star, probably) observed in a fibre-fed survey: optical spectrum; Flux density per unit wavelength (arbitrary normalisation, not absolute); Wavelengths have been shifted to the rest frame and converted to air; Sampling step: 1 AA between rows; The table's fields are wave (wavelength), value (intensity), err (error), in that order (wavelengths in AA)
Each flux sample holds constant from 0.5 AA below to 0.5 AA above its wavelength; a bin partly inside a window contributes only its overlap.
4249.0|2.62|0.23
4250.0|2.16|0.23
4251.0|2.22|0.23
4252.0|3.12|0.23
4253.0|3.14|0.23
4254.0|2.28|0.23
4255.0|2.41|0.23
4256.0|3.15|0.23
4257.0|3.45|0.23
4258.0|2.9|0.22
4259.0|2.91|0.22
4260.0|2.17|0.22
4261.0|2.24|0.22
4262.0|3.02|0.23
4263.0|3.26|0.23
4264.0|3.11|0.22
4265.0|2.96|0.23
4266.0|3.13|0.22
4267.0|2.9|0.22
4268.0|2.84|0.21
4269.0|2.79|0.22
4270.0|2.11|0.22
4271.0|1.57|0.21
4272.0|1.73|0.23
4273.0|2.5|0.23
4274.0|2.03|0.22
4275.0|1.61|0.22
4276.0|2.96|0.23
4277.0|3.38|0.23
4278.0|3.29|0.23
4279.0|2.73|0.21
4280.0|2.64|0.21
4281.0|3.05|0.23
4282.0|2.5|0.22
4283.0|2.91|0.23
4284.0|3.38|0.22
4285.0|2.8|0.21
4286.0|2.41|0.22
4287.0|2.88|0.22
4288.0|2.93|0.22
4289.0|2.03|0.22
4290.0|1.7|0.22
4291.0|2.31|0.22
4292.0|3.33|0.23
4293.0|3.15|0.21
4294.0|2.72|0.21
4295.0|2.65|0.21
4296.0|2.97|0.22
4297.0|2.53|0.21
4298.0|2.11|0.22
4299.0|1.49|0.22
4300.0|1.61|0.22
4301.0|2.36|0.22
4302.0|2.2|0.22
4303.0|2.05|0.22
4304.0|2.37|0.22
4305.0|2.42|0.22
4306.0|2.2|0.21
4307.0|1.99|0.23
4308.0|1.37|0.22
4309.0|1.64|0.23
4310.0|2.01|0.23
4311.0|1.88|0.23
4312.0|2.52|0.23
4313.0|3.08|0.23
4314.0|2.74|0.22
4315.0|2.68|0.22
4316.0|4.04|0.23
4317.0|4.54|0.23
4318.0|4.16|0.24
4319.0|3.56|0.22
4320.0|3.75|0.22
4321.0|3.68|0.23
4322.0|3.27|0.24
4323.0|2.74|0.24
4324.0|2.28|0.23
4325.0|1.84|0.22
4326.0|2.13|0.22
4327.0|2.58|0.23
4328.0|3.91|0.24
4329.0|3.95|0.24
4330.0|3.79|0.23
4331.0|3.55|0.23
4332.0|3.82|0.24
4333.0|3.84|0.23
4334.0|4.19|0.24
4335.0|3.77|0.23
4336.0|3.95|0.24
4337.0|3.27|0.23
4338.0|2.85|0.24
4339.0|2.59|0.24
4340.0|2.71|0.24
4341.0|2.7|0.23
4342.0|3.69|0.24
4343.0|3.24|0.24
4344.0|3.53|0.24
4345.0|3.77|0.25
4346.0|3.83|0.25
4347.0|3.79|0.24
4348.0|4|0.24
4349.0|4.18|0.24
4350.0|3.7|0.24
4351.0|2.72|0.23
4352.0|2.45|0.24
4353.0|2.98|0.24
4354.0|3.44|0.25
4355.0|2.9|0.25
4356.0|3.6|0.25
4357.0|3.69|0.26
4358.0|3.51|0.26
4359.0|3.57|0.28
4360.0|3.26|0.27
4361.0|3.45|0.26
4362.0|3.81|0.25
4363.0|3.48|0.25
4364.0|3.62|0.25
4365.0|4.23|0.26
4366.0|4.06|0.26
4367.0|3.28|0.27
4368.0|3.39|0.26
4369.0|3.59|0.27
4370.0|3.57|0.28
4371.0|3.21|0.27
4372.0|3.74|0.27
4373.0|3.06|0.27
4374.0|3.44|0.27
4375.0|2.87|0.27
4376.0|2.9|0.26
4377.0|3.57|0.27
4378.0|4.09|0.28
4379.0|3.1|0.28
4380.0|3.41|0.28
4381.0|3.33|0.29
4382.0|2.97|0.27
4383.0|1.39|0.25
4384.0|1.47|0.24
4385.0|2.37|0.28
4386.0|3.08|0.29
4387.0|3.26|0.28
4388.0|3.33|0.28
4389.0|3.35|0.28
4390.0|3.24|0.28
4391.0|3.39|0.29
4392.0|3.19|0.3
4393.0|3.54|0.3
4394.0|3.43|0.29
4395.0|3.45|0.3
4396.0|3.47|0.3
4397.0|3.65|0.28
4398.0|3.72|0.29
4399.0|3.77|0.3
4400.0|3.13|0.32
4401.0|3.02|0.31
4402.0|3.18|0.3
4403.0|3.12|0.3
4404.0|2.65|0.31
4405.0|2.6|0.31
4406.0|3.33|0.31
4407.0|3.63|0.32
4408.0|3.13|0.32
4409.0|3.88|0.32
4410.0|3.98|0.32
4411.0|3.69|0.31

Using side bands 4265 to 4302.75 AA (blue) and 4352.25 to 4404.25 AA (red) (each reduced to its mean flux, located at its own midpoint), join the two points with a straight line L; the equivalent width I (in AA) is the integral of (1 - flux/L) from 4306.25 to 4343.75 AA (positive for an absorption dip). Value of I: -2.68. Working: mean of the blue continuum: 2.55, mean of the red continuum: 3.29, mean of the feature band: 3.09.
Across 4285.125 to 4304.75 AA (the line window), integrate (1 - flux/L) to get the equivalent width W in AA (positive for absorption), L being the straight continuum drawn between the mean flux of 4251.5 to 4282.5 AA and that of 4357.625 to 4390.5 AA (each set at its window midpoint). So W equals 3.0 AA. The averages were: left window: 2.71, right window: 3.27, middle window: 2.42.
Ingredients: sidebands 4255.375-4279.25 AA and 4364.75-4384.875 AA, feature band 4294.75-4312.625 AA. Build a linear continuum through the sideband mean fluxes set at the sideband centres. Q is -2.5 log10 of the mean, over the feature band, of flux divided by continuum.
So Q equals 0.32 mag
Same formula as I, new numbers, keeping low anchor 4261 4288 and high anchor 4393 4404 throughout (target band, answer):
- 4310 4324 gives -1.26 AA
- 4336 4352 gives -1.47 AA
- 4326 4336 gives -2.11 AA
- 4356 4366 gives -1.51 AA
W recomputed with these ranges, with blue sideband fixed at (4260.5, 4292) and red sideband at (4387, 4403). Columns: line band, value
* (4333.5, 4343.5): -0.9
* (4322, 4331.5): -0.1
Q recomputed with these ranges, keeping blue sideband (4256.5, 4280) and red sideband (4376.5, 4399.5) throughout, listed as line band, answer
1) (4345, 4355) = -0.138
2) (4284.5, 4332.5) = 0.053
